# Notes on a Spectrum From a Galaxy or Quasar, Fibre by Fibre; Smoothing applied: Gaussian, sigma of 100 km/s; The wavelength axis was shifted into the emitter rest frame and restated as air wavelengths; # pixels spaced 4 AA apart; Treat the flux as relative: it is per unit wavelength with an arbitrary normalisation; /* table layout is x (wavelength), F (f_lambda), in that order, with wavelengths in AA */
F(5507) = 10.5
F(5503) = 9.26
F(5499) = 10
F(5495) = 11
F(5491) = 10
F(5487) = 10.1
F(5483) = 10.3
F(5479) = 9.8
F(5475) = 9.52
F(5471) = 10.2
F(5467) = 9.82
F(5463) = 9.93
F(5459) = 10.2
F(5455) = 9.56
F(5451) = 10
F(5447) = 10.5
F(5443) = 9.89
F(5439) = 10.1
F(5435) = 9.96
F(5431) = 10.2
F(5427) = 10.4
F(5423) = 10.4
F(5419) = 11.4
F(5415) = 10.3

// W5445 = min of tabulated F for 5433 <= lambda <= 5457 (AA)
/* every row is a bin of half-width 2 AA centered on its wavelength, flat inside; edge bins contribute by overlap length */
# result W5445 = 9.56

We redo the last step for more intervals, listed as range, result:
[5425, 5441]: 9.96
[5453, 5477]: 9.52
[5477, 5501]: 9.8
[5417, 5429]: 10.4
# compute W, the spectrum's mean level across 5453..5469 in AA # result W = 9.88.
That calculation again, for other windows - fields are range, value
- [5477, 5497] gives 10.2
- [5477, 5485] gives 10.1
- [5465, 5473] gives 10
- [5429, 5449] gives 10.1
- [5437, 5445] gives 10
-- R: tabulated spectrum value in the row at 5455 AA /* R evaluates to 9.56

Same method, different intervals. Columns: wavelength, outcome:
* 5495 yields 11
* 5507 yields 10.5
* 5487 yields 10.1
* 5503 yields 9.26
